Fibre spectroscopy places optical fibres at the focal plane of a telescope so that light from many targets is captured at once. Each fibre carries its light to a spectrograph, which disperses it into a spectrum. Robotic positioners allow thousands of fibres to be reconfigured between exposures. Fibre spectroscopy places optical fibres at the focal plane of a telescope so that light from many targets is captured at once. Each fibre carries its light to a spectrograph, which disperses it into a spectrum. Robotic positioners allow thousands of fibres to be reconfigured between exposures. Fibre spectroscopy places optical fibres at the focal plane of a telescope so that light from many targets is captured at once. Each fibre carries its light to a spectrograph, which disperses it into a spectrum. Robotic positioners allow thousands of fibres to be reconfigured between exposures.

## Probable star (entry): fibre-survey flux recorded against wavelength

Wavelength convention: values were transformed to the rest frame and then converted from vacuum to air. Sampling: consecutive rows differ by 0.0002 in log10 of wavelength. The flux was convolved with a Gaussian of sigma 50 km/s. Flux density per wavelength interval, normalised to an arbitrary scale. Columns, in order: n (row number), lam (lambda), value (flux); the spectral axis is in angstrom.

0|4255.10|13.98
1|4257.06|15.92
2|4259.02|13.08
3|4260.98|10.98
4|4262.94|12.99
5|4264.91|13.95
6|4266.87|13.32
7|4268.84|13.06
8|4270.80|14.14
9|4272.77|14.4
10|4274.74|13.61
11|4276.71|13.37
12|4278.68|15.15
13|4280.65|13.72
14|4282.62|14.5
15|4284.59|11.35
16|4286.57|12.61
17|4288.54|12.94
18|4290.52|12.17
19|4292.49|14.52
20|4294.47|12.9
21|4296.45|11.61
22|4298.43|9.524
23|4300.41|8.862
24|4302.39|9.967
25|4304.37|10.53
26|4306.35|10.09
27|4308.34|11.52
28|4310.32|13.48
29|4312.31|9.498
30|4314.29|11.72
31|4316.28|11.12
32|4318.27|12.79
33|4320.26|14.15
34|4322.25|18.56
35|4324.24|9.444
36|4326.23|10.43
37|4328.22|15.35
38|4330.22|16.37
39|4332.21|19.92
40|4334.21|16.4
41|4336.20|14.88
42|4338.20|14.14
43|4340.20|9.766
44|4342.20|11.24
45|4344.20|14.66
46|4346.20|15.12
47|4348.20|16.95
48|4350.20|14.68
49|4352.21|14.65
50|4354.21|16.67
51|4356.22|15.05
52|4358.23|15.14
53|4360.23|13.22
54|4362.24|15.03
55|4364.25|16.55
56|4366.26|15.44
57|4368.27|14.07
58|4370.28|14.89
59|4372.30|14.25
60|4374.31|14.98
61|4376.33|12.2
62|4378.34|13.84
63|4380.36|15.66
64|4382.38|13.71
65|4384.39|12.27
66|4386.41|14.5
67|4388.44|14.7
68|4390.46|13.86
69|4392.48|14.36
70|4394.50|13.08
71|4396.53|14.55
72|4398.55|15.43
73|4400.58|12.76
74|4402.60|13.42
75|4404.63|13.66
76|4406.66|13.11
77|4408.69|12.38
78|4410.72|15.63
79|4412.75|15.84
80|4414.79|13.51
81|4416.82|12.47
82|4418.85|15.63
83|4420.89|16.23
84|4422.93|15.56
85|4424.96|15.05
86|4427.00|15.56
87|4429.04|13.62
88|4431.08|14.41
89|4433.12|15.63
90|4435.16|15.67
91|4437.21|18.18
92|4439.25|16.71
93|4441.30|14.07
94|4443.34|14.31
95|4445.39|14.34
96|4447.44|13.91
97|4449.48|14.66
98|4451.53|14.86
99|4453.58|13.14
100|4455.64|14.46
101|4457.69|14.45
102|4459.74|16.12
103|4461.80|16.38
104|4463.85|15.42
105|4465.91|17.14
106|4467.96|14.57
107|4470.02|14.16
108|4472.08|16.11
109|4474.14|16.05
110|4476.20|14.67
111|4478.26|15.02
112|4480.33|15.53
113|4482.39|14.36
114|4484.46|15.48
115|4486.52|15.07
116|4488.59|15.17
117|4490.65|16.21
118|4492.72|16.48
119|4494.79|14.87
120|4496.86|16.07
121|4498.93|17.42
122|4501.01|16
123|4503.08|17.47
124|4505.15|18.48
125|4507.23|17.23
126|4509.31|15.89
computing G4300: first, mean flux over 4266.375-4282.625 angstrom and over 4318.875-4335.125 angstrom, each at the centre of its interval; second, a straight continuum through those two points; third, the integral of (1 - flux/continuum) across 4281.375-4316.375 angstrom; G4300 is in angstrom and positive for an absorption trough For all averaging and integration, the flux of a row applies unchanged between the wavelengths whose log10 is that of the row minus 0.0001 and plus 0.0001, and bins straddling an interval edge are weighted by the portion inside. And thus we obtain 6.7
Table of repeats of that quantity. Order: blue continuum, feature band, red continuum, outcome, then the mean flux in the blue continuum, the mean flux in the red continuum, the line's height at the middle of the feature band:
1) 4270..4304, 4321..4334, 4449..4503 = -1.8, 12.6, 15.4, 13.2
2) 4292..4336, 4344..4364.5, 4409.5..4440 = -2.4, 12.7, 15.3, 13.6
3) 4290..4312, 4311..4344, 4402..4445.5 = -4.0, 11.3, 14.8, 12.1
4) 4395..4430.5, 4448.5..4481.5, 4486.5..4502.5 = 0.5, 14.4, 16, 15.4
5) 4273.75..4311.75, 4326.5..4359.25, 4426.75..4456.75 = -4.7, 12.2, 14.9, 13.1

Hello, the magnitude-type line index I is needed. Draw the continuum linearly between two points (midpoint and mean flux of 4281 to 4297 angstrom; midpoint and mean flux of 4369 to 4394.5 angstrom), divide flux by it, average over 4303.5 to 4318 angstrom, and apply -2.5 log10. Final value 0.17 mag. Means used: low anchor 12.9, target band 11.2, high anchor 14.1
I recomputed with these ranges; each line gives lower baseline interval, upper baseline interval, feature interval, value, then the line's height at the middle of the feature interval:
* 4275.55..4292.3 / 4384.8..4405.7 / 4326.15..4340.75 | -0.11 mag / 13.6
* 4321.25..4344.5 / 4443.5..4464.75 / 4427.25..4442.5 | -0.06 mag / 14.7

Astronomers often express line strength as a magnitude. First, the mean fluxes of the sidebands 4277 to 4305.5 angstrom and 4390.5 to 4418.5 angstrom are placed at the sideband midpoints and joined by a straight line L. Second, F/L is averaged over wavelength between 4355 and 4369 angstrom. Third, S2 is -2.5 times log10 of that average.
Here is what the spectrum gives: -0.132 mag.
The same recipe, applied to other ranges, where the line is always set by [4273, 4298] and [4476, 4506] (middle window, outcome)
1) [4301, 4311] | 0.22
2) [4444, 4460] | 0.07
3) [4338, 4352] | 0.01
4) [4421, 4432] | 0.01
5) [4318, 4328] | 0.03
